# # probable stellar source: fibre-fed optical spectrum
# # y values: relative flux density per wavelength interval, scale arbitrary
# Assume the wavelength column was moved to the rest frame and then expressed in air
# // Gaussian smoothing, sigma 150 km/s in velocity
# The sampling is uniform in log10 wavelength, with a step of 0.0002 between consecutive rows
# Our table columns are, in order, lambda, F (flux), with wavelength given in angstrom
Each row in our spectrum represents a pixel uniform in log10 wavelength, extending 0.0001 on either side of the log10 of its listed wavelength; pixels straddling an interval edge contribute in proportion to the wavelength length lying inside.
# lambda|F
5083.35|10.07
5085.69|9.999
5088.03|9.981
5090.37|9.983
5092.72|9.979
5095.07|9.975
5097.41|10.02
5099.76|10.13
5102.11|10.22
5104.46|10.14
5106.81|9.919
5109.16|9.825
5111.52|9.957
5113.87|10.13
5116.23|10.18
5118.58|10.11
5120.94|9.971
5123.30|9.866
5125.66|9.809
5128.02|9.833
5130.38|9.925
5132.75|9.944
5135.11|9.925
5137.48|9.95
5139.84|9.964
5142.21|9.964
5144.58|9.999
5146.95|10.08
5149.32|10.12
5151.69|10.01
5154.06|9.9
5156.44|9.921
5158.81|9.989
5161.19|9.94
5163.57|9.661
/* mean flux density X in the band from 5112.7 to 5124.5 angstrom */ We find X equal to 10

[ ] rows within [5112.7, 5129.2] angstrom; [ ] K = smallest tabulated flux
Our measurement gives 9.809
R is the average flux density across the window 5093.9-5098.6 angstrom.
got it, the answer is 10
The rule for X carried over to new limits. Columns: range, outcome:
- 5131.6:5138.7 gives 9.95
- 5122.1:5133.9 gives 9.87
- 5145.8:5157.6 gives 10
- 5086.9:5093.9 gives 9.97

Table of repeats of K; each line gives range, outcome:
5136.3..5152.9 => 9.95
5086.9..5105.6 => 9.975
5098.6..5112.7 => 9.825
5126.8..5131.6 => 9.833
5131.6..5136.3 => 9.925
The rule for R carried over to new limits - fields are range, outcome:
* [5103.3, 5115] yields 9.99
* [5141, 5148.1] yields 10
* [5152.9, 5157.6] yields 9.9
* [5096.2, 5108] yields 10.1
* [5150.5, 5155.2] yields 9.97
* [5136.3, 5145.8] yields 9.97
